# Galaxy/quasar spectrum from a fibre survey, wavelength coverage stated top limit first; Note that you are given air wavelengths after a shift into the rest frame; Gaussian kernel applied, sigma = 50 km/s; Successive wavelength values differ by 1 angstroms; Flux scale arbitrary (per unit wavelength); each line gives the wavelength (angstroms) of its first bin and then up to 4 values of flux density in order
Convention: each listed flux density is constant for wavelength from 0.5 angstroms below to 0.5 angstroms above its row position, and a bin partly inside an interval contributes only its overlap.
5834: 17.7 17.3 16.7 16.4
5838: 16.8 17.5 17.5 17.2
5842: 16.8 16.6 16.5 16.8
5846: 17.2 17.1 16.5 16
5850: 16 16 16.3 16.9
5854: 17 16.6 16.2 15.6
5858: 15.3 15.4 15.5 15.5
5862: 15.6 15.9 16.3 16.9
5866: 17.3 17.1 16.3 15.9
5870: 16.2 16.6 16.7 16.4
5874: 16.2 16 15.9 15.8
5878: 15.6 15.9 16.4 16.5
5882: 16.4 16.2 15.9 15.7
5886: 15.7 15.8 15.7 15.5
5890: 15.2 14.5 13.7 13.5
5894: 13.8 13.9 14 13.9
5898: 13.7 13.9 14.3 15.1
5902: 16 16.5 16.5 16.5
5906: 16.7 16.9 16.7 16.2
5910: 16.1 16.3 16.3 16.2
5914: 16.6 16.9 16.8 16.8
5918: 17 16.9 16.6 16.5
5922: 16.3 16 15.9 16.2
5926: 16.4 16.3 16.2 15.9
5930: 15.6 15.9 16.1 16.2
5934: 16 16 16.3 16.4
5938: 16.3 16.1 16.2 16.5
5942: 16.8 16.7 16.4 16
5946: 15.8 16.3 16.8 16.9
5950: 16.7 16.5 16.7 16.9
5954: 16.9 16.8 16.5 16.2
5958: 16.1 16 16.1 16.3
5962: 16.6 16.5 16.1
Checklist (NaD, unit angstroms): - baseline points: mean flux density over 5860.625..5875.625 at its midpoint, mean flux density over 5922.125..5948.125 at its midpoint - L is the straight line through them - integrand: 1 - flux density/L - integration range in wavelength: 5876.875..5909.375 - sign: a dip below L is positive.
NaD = 1.7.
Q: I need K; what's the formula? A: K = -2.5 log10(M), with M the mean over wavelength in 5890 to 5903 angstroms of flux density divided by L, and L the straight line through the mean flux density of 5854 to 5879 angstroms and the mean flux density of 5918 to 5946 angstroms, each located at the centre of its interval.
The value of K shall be 0.13 mag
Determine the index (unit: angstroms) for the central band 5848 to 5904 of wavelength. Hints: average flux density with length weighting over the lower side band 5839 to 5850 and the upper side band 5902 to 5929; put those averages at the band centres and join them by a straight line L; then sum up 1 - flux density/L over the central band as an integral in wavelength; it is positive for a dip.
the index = 3.2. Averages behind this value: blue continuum 16.8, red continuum 16.5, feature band 15.7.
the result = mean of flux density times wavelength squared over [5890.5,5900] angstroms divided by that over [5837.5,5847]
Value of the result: 0.8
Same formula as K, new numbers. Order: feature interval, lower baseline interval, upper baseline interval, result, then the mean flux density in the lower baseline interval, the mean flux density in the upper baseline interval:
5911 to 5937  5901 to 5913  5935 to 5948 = 0.002 mag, 16.4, 16.3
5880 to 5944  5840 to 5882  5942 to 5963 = 0.035 mag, 16.3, 16.5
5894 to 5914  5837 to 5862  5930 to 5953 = 0.057 mag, 16.4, 16.3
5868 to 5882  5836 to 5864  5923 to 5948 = 0.011 mag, 16.4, 16.2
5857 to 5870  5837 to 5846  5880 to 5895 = 0.005 mag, 16.9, 15.3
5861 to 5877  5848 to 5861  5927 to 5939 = -0.016 mag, 16.1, 16.1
